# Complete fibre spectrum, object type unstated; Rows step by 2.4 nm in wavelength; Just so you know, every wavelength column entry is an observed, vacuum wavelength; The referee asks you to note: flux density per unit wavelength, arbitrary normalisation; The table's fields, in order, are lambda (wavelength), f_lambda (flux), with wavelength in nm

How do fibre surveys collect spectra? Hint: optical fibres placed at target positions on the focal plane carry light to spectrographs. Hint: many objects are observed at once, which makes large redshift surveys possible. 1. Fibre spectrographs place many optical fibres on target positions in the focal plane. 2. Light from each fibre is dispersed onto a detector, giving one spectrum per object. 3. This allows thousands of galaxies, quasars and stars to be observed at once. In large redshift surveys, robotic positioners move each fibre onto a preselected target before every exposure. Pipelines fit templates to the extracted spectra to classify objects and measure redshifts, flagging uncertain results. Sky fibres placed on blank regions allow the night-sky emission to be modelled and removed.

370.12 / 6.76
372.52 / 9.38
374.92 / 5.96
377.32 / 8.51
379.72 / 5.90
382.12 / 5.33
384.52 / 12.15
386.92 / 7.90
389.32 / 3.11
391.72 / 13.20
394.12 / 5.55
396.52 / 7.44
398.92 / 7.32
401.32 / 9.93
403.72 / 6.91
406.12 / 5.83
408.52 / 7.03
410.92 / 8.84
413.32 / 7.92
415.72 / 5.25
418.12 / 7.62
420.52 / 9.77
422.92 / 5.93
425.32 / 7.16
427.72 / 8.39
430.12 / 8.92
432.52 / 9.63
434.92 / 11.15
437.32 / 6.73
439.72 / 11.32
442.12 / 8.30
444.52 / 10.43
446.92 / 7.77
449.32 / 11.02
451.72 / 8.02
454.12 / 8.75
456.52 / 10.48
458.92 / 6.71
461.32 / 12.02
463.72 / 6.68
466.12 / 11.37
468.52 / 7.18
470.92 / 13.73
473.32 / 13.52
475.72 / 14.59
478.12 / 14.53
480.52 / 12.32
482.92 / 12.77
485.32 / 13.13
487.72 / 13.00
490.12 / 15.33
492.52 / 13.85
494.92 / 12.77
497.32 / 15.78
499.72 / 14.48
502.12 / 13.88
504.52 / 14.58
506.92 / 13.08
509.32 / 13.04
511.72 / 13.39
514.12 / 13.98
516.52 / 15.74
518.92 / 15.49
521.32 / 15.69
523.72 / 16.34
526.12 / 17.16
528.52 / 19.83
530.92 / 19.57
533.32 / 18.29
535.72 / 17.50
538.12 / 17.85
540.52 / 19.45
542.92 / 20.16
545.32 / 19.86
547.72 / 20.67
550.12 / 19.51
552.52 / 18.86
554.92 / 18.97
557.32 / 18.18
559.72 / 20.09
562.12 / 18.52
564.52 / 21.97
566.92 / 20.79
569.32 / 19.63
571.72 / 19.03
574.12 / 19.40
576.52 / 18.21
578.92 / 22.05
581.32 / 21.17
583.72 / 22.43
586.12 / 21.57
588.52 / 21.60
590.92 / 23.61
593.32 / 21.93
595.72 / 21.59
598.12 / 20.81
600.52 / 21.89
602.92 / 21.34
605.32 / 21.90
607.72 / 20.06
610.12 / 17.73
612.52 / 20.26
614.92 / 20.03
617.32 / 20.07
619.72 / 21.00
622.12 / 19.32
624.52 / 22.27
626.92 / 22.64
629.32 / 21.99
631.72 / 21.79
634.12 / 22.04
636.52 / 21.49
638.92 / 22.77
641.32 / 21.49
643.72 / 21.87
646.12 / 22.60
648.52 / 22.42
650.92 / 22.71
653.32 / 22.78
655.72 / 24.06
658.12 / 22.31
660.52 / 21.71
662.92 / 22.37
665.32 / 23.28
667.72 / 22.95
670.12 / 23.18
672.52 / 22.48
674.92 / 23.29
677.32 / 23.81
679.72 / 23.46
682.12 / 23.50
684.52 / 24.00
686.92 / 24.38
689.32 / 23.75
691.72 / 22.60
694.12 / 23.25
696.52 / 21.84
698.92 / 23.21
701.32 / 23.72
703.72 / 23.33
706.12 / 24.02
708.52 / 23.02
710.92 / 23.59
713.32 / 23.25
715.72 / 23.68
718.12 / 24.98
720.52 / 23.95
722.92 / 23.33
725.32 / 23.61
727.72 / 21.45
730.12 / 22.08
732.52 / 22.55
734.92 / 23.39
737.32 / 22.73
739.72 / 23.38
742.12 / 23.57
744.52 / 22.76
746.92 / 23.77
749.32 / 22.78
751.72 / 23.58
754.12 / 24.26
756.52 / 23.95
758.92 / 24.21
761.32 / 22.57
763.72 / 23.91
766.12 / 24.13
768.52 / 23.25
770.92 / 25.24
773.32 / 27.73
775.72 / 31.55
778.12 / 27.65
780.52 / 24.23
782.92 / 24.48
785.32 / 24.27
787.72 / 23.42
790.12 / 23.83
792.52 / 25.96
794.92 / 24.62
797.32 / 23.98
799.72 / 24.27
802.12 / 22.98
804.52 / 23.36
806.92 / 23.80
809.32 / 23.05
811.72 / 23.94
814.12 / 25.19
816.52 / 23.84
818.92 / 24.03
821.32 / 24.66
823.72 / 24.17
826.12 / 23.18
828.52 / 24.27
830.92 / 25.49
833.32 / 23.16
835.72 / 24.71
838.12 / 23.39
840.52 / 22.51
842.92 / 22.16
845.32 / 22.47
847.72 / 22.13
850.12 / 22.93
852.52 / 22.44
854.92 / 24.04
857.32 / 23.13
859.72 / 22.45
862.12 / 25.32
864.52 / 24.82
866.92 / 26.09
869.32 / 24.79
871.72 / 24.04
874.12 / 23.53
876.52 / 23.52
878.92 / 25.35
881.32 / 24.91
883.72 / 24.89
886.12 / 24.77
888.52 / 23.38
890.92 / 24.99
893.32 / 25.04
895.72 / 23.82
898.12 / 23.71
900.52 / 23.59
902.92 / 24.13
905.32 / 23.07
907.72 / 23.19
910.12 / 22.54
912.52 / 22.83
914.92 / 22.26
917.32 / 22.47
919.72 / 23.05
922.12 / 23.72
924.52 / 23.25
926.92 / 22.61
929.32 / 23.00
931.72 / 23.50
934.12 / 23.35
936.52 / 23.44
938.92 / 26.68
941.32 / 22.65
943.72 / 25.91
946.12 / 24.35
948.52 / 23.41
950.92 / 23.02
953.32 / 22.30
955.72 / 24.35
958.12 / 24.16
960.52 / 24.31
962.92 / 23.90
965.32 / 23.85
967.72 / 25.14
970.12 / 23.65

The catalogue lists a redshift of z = 0.180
